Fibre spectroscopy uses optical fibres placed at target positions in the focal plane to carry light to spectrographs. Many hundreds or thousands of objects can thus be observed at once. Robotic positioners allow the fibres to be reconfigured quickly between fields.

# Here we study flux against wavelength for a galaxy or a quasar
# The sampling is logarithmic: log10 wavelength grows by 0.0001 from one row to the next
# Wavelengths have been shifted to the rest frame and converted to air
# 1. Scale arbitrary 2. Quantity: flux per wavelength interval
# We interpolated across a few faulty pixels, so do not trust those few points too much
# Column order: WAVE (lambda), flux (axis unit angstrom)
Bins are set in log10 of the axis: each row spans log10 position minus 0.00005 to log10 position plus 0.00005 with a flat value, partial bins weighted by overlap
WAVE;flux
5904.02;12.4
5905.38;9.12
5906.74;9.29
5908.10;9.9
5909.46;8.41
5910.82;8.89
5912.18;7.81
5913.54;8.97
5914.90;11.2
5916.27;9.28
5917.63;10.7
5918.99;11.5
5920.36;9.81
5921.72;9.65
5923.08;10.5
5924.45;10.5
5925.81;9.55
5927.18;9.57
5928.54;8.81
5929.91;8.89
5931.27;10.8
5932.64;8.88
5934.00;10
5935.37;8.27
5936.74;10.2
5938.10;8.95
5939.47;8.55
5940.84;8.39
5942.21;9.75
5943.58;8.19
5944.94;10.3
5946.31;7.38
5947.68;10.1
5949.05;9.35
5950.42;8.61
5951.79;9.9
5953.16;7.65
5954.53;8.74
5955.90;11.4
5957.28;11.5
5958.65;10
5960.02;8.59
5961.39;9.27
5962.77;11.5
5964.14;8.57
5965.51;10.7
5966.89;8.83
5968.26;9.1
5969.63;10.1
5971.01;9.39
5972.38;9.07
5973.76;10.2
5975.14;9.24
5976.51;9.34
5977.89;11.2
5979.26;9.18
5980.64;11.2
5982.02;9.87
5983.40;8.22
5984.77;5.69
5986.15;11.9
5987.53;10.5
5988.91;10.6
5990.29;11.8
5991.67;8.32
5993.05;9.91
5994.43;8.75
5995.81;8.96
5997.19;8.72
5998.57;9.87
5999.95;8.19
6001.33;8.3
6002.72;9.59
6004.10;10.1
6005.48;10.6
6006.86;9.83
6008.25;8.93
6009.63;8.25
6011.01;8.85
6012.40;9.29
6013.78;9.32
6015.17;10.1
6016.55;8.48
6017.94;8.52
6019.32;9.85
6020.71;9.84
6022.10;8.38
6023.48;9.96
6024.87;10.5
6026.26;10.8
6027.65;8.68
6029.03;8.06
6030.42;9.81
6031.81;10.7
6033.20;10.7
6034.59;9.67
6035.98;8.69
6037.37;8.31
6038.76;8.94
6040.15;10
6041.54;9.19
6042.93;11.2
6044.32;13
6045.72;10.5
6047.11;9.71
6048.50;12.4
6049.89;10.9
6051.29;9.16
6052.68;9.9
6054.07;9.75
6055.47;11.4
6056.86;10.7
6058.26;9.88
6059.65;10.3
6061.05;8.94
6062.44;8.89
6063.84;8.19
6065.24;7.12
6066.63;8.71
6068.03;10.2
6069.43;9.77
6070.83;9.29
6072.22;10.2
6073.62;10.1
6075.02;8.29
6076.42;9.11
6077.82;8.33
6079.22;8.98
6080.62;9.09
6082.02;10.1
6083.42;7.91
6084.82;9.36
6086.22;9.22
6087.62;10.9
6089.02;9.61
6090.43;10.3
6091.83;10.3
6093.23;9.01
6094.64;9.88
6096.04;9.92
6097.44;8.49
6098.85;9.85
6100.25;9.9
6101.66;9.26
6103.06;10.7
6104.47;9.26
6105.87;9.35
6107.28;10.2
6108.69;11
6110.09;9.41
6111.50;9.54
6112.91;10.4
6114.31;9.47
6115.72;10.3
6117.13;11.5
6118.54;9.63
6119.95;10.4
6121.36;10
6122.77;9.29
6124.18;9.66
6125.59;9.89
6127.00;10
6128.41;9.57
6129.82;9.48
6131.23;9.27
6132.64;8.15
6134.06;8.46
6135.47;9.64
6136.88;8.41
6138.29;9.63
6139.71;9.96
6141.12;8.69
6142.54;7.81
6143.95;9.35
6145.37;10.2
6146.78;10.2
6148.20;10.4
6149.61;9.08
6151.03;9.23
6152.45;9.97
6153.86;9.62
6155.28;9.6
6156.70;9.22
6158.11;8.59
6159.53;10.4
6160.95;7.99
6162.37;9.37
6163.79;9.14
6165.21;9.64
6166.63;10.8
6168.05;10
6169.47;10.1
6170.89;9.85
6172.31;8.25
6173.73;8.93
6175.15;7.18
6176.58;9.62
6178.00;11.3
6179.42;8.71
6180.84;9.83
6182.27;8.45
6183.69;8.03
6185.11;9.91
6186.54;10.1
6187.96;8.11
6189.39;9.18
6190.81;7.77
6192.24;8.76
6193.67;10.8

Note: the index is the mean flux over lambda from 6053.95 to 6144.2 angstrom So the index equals 9.53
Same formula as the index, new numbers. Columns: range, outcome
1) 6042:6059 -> 10.7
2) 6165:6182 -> 9.49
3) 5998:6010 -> 9.32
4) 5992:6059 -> 9.69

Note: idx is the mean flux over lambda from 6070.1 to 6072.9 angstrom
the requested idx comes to 9.76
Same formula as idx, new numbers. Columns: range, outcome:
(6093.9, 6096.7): 9.88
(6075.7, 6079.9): 8.8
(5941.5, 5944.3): 9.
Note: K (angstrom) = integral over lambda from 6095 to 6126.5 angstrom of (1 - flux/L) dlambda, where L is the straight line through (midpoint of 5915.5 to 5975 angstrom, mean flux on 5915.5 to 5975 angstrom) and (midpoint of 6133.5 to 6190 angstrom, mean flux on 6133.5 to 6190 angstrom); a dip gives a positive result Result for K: -1.7 angstrom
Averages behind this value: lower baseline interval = 9.56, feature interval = 9.88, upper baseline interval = 9.33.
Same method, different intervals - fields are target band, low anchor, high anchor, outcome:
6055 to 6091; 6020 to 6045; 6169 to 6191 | 0.8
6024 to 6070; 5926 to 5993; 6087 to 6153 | -1.1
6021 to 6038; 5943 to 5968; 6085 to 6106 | 0.1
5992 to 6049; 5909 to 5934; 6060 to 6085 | -2.0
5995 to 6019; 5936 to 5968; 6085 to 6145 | 0.8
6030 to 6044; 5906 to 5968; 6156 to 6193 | -0.6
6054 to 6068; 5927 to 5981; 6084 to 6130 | 0.5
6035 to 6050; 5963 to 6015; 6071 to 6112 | -1.1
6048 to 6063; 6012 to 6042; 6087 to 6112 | -0.9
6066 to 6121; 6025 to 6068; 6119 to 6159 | -0.3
